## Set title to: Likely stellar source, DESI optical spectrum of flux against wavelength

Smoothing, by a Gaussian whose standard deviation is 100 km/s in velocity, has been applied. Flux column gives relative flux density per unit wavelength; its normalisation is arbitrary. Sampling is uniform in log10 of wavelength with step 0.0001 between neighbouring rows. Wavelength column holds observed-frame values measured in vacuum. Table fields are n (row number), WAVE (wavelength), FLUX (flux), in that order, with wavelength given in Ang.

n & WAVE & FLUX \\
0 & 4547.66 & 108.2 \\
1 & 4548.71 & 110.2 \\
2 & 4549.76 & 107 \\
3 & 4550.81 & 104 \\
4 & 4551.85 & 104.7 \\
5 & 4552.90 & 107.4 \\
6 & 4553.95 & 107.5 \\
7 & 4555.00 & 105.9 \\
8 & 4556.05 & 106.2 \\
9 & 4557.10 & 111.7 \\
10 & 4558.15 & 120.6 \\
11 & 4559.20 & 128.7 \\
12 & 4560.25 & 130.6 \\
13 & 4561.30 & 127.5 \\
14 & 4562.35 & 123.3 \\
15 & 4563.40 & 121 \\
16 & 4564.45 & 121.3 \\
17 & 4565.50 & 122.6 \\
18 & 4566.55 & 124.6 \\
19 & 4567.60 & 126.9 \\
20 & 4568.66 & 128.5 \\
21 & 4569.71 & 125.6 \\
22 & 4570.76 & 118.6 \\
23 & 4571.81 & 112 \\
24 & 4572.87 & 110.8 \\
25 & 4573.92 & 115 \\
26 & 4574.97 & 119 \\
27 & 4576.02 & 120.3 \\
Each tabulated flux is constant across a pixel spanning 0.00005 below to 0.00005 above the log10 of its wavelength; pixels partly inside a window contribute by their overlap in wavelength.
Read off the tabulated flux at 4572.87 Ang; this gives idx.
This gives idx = 110.8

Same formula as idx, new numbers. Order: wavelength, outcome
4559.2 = 128.7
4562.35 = 123.3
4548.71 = 110.2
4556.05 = 106.2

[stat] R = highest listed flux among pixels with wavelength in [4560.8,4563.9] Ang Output 127.5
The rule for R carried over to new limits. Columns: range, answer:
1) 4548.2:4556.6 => 110.2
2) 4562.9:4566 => 122.6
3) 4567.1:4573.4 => 128.5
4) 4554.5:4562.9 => 130.6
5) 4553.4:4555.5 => 107.5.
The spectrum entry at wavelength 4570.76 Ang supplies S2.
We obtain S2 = 118.6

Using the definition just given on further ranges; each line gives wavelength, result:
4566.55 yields 124.6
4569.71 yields 125.6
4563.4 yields 121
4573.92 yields 115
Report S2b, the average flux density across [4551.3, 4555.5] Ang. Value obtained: 106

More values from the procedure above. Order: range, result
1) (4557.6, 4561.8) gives 127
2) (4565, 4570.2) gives 126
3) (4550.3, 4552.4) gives 105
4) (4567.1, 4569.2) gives 127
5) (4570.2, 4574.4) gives 114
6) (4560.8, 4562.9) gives 125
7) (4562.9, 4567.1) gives 123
